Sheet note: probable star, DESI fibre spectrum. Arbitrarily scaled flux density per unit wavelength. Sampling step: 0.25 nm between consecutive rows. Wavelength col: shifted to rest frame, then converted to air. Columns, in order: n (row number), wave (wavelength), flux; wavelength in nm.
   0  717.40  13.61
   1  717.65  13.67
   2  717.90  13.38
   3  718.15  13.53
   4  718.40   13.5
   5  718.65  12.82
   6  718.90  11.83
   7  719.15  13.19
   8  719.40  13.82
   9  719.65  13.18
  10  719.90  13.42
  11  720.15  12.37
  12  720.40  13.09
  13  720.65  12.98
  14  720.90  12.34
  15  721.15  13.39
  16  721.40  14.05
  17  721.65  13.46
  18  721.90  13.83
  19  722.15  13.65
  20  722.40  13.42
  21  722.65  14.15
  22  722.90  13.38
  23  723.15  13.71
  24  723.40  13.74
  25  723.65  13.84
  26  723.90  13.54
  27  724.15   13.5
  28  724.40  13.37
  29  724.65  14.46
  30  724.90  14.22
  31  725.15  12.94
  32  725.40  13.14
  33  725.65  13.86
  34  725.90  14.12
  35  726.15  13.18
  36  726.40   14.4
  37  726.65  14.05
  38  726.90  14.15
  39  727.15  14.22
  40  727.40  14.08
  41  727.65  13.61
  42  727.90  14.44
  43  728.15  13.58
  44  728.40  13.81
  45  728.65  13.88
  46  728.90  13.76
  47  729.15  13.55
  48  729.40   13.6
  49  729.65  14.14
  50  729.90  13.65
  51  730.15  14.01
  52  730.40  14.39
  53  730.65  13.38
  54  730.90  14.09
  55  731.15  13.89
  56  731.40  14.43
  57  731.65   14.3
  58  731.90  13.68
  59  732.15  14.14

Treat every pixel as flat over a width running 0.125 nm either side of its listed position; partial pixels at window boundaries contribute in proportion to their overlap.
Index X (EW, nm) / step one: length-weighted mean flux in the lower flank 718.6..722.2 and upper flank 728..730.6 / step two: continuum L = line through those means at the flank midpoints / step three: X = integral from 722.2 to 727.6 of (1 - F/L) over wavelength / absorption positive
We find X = -0.113 nm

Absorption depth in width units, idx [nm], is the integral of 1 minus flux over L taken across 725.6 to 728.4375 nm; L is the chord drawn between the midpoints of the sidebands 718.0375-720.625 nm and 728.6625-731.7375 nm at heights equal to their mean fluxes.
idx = -0.060 nm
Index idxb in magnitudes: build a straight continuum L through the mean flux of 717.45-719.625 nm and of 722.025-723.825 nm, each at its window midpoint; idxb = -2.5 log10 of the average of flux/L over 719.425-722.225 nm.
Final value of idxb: 0.02 mag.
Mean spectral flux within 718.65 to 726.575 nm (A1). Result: 13.5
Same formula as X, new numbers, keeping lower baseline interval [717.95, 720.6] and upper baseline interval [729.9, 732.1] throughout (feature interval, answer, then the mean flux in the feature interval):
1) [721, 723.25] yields -0.06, 13.7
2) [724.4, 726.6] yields -0.03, 13.8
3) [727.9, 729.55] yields 0.01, 13.8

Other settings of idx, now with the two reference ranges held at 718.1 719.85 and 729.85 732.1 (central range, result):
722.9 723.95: -0.02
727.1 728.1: -0.02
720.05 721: 0.04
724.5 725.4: -0.01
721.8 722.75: -0.03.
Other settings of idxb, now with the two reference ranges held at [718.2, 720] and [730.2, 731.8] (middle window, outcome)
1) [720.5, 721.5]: 0.01 mag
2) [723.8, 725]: -0.02 mag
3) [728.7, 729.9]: 0.01 mag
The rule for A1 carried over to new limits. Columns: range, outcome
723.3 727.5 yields 13.8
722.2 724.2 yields 13.7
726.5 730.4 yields 13.9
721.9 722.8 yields 13.7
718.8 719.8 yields 13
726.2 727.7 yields 14.1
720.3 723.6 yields 13.5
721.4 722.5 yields 13.6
